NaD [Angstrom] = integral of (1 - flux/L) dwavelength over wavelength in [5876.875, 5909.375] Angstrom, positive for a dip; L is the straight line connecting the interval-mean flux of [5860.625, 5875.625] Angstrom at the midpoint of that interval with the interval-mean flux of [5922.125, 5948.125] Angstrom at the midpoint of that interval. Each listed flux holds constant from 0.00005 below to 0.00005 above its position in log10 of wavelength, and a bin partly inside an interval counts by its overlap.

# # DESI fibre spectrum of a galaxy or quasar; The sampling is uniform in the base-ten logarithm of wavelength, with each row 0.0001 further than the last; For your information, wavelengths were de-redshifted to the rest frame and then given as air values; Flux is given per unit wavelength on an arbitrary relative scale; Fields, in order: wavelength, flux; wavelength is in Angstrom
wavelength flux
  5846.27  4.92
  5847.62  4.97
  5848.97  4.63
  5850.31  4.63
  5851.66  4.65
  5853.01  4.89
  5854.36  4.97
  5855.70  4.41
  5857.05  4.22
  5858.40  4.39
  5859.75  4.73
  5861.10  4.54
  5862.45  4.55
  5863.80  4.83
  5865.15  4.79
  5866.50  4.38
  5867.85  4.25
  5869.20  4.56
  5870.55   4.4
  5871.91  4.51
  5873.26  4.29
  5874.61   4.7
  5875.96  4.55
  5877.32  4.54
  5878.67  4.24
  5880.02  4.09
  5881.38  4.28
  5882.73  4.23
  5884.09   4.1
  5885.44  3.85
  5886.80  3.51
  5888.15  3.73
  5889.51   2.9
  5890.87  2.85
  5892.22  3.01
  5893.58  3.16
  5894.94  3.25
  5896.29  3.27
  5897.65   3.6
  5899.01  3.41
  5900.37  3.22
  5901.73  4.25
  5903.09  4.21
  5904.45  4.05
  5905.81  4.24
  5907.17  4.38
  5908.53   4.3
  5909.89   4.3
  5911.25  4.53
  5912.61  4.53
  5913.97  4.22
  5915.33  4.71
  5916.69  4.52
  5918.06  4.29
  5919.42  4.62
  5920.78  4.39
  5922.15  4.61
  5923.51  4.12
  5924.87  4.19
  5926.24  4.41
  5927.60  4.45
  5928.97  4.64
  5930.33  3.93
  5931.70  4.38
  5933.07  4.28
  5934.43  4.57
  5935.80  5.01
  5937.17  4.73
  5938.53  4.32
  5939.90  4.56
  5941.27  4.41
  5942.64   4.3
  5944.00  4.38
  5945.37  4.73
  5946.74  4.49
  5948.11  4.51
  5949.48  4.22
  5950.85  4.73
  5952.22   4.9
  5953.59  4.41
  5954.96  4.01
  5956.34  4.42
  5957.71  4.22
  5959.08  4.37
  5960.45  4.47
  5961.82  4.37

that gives 5.2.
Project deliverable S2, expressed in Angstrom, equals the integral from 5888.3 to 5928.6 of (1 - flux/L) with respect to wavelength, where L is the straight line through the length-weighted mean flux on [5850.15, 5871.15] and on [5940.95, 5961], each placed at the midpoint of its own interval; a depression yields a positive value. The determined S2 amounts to 4.5 Angstrom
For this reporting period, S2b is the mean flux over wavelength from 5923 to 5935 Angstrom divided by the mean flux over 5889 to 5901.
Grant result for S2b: 1.36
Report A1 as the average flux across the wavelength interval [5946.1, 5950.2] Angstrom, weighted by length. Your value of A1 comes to 4.41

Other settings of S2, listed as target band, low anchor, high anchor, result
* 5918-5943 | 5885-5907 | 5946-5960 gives -2.2 Angstrom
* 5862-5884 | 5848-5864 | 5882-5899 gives -2.2 Angstrom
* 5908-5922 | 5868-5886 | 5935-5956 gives -0.1 Angstrom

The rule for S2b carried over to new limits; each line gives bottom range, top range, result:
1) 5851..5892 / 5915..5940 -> 1.04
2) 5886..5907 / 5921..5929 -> 1.24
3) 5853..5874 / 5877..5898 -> 0.80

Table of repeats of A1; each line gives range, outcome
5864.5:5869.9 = 4.5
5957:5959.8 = 4.31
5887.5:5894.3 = 3.12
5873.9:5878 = 4.6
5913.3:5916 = 4.47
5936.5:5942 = 4.5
